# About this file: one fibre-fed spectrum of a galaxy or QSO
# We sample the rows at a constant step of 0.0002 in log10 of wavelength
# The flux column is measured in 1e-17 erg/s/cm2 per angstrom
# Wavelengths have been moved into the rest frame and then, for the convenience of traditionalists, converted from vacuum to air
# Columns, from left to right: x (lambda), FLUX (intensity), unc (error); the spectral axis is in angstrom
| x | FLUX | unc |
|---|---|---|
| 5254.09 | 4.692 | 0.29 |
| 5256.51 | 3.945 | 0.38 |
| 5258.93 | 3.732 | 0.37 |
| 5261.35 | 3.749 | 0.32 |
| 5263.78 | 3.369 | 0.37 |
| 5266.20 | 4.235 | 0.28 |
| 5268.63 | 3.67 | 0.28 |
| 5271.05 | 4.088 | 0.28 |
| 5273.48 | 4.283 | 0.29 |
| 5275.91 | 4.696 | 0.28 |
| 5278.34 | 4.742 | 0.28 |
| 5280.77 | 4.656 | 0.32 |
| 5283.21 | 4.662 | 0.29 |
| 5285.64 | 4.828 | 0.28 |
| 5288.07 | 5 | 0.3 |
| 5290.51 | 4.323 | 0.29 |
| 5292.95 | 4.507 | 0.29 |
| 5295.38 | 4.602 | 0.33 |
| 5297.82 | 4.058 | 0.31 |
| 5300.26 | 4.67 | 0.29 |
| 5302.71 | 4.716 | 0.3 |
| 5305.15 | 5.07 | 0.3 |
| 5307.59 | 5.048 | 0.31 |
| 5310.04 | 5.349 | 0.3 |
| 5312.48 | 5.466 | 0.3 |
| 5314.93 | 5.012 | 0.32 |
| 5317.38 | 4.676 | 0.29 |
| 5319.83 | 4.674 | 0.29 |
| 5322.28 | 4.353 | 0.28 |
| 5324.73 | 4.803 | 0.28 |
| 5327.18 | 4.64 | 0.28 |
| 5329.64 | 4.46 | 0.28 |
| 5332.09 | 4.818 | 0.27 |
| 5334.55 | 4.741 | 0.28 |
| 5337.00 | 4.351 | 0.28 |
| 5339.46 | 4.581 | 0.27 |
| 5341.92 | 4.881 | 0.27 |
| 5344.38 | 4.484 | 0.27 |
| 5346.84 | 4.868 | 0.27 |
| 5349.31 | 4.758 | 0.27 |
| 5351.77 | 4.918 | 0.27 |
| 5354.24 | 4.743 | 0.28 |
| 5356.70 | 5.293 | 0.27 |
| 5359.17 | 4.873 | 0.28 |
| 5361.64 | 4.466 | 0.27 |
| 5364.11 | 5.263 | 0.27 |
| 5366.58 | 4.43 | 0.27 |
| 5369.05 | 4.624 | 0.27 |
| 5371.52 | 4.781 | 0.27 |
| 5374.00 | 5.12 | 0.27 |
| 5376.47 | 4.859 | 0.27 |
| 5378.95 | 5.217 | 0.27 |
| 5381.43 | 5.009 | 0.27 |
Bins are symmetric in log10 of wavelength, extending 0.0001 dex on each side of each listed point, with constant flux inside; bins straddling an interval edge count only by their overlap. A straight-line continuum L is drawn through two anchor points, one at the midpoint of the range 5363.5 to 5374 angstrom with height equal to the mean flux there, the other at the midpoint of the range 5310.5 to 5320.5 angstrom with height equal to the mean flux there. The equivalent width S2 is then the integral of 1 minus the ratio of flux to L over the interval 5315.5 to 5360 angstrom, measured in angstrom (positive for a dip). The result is 1.7 angstrom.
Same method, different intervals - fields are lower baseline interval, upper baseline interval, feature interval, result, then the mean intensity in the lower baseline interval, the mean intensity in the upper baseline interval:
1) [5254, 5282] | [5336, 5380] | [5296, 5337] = -2.5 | 4.13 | 4.81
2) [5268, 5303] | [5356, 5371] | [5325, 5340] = 0.2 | 4.51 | 4.81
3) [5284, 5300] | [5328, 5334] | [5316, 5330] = 0.0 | 4.57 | 4.65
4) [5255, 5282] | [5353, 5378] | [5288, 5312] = -2.2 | 4.11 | 4.85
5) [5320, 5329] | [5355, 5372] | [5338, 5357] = -0.2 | 4.6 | 4.82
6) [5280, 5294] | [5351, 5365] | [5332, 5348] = 0.6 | 4.66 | 4.92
